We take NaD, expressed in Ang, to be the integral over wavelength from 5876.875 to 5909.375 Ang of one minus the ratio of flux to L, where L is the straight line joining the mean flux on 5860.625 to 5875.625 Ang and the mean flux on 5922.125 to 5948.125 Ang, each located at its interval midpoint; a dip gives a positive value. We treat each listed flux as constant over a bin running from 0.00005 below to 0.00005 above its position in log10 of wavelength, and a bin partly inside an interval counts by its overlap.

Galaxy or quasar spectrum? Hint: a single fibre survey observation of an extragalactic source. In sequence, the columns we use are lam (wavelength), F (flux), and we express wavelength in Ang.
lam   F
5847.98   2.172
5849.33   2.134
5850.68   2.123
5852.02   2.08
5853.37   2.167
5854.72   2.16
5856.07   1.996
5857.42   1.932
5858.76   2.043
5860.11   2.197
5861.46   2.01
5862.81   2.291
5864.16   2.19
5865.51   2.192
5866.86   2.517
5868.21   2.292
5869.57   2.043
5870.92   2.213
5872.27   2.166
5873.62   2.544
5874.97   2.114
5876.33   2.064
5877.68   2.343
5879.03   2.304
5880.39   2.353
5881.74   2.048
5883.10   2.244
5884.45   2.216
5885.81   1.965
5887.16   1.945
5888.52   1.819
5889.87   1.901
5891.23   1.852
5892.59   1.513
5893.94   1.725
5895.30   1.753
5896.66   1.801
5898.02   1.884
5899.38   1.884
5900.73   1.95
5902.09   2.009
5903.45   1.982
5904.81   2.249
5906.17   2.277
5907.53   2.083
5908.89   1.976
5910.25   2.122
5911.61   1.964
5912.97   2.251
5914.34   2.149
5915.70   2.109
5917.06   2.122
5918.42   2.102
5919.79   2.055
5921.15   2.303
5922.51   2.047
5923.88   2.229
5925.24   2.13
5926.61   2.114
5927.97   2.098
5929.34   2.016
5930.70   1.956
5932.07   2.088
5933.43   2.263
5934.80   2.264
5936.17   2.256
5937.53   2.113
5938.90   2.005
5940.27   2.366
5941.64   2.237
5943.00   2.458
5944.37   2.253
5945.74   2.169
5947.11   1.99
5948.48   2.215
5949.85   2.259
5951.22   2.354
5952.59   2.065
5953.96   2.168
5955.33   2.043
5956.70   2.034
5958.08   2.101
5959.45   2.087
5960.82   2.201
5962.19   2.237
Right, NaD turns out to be 3.00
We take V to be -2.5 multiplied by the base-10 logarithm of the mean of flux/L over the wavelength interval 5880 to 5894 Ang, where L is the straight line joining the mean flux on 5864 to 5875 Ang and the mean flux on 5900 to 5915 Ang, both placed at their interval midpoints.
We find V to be 0.12 mag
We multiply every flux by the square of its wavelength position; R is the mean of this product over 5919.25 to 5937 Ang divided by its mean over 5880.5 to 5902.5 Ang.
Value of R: 1.1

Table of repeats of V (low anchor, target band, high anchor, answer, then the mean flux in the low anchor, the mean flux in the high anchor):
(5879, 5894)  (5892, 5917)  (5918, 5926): 0.04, 1.99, 2.14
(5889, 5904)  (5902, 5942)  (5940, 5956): -0.06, 1.84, 2.21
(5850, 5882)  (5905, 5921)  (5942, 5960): 0.03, 2.18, 2.17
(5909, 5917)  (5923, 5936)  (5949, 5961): 0.00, 2.11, 2.14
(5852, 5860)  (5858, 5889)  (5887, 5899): -0.13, 2.07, 1.79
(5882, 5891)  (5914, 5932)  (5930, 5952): 0.02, 2.01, 2.2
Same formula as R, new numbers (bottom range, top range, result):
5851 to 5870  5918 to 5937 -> 1.02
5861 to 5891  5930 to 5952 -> 1.04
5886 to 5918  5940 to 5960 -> 1.13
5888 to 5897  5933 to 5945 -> 1.29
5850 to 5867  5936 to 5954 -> 1.07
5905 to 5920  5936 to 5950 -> 1.05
